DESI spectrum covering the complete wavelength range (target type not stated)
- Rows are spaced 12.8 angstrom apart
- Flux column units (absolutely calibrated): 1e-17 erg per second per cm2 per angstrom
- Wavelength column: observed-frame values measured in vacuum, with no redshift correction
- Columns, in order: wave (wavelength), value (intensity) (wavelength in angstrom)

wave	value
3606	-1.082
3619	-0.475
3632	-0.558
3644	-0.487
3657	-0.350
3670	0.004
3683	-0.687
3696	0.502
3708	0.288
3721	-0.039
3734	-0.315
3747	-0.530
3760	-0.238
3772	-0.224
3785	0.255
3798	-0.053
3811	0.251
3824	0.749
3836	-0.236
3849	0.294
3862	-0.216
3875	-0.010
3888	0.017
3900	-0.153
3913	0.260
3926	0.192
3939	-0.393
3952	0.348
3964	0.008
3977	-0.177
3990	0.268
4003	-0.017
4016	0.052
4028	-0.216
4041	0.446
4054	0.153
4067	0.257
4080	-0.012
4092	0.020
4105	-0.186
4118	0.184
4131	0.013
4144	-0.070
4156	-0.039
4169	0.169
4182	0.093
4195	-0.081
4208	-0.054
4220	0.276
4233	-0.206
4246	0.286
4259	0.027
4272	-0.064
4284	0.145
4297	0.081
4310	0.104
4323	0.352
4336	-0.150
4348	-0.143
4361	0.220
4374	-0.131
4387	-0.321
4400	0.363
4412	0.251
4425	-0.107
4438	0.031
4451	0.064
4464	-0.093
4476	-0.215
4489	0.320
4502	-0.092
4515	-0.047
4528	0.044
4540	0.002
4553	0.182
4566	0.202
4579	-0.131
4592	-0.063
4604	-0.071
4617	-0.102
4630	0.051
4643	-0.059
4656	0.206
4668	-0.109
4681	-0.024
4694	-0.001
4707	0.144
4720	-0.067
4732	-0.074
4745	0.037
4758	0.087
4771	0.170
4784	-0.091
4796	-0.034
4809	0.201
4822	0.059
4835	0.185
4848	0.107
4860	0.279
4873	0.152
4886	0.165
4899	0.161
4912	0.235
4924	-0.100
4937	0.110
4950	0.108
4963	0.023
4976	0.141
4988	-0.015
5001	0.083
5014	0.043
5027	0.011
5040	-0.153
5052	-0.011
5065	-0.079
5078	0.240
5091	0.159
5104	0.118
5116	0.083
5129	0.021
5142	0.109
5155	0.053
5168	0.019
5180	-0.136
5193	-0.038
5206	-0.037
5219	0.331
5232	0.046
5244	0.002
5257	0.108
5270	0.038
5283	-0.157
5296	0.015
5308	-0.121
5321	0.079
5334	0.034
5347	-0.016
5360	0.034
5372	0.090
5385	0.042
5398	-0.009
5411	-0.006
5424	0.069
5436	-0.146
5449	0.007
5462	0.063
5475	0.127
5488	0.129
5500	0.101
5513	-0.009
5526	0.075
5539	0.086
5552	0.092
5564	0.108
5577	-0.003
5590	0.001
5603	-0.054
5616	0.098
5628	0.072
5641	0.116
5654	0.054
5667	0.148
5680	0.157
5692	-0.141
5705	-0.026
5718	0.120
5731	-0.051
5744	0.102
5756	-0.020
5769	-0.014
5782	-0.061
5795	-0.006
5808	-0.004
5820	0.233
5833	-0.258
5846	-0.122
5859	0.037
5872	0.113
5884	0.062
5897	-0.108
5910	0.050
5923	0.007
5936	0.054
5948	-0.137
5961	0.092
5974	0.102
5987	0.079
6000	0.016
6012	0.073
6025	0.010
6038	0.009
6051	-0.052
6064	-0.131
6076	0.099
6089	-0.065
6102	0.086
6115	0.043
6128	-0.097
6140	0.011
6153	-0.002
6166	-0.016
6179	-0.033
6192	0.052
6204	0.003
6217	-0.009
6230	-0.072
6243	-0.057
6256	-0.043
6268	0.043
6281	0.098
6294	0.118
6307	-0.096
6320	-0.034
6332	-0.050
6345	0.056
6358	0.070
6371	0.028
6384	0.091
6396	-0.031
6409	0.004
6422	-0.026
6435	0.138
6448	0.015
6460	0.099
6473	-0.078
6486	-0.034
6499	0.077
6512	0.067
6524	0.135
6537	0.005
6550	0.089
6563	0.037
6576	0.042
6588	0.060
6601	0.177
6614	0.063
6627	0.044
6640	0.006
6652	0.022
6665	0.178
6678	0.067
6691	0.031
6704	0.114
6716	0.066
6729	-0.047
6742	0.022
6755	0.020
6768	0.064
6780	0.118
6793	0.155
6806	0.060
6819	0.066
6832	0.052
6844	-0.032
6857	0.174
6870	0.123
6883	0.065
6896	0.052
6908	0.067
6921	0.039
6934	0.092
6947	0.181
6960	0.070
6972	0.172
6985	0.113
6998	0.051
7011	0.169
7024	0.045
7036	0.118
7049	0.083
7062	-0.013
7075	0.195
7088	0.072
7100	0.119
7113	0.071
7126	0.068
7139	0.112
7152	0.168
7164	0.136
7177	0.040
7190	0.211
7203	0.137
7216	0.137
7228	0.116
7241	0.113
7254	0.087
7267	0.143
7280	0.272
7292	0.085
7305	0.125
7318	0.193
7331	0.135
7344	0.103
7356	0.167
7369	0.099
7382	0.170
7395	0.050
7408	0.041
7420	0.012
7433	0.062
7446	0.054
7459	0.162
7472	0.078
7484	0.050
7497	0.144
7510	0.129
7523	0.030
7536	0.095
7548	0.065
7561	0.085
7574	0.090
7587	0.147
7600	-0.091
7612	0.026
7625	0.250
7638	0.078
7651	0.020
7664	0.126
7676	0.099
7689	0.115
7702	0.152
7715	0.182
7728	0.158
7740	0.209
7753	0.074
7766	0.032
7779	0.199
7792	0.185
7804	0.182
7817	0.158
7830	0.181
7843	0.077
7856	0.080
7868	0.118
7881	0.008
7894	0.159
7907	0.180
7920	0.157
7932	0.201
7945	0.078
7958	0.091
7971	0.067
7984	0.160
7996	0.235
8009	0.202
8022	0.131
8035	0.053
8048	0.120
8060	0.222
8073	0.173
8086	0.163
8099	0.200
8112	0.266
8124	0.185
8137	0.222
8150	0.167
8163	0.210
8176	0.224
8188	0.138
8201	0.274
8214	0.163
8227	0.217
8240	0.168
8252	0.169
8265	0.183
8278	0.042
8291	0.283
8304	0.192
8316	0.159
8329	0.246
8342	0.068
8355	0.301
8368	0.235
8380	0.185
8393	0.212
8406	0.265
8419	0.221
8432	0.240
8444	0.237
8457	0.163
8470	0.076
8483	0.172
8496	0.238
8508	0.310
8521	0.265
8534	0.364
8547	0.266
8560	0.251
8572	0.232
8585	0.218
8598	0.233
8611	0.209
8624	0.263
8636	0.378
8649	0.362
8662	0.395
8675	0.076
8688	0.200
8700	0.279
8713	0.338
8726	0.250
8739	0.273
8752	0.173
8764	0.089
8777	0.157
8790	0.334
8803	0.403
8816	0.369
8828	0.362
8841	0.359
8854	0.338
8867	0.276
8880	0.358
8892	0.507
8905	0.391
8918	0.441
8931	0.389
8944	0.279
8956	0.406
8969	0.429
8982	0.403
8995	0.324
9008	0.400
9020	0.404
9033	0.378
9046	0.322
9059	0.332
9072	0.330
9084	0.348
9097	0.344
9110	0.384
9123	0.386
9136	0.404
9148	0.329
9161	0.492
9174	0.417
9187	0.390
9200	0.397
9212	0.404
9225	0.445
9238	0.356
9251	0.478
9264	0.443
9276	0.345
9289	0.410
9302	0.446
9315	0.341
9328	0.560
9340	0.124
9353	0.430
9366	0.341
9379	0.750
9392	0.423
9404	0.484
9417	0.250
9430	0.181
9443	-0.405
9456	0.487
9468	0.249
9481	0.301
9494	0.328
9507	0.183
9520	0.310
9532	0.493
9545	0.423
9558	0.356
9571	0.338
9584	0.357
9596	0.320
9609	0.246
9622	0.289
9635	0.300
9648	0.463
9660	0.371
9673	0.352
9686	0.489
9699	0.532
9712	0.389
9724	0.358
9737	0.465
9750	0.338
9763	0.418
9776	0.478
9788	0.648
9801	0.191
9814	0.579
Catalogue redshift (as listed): 1.207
